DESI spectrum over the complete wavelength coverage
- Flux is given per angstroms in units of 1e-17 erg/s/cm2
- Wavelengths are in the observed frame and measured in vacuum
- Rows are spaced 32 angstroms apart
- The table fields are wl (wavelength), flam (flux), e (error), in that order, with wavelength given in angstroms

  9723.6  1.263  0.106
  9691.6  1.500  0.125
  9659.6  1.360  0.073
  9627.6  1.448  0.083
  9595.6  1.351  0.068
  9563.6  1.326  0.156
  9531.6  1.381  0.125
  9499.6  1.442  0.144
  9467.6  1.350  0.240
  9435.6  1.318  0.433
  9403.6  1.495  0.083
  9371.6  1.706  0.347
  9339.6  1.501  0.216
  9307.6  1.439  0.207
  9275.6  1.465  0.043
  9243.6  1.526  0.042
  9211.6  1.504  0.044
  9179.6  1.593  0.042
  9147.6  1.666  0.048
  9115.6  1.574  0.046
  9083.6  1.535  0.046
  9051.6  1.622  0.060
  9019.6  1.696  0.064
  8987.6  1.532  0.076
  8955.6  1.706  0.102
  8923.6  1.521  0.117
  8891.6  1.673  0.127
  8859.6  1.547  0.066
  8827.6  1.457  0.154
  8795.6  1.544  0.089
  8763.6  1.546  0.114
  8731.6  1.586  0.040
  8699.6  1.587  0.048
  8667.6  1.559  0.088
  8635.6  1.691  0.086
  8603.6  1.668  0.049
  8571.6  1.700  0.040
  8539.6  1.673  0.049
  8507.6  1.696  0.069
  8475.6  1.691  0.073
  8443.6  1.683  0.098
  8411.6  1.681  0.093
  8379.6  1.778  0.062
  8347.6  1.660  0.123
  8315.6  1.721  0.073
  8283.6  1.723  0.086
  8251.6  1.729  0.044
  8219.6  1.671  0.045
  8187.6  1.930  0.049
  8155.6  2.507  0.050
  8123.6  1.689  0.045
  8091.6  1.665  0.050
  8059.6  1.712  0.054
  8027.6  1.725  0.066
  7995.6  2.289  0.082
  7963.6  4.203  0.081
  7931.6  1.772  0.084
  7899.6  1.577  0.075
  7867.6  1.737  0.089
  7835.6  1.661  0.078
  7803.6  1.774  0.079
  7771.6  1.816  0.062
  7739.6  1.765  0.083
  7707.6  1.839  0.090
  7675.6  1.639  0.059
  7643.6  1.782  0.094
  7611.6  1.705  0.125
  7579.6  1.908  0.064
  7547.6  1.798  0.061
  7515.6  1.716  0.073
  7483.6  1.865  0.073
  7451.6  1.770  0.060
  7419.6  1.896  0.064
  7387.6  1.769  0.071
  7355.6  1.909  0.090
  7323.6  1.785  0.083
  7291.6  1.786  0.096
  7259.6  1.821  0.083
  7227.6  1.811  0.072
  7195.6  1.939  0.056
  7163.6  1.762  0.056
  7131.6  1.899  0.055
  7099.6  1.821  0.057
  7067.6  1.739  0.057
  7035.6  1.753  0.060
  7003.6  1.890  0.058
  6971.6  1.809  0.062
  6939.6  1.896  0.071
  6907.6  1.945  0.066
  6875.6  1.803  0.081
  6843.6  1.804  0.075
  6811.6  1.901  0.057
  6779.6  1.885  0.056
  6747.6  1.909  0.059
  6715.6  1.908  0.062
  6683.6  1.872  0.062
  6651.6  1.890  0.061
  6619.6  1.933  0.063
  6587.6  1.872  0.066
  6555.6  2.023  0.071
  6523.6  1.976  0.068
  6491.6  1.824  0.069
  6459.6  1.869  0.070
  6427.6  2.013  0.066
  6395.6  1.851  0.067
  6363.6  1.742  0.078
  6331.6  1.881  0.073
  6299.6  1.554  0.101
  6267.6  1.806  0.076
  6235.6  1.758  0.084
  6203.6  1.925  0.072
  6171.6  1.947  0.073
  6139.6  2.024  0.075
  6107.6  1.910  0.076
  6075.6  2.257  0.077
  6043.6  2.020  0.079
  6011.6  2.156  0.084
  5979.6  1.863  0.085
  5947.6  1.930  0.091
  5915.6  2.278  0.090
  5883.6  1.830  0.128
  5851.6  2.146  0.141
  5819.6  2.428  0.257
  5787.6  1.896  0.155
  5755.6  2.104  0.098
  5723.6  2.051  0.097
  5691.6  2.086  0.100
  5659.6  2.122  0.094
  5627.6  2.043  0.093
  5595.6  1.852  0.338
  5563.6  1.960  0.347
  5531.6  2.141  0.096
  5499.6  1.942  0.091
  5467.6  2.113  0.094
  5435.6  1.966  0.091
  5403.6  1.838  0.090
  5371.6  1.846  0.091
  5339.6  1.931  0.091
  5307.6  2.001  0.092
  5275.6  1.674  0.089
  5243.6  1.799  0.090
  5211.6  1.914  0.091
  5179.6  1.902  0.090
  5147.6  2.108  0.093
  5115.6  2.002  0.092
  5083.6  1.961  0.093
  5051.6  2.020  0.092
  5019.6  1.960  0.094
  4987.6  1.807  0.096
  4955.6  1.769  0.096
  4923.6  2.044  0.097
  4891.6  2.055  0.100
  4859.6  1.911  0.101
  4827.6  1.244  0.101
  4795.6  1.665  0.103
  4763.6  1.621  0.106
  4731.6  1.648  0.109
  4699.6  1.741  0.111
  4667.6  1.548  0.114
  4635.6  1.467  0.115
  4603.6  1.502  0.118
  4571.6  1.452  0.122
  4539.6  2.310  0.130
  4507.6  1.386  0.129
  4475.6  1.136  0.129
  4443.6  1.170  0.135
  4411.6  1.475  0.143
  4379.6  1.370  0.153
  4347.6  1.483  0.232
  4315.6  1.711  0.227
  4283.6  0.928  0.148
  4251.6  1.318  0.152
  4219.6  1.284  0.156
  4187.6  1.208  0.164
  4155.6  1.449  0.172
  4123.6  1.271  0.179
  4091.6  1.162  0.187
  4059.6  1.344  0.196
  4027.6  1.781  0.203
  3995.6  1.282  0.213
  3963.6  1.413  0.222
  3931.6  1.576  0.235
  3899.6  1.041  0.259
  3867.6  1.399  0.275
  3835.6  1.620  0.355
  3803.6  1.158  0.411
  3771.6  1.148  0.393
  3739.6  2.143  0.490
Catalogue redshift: 0.21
